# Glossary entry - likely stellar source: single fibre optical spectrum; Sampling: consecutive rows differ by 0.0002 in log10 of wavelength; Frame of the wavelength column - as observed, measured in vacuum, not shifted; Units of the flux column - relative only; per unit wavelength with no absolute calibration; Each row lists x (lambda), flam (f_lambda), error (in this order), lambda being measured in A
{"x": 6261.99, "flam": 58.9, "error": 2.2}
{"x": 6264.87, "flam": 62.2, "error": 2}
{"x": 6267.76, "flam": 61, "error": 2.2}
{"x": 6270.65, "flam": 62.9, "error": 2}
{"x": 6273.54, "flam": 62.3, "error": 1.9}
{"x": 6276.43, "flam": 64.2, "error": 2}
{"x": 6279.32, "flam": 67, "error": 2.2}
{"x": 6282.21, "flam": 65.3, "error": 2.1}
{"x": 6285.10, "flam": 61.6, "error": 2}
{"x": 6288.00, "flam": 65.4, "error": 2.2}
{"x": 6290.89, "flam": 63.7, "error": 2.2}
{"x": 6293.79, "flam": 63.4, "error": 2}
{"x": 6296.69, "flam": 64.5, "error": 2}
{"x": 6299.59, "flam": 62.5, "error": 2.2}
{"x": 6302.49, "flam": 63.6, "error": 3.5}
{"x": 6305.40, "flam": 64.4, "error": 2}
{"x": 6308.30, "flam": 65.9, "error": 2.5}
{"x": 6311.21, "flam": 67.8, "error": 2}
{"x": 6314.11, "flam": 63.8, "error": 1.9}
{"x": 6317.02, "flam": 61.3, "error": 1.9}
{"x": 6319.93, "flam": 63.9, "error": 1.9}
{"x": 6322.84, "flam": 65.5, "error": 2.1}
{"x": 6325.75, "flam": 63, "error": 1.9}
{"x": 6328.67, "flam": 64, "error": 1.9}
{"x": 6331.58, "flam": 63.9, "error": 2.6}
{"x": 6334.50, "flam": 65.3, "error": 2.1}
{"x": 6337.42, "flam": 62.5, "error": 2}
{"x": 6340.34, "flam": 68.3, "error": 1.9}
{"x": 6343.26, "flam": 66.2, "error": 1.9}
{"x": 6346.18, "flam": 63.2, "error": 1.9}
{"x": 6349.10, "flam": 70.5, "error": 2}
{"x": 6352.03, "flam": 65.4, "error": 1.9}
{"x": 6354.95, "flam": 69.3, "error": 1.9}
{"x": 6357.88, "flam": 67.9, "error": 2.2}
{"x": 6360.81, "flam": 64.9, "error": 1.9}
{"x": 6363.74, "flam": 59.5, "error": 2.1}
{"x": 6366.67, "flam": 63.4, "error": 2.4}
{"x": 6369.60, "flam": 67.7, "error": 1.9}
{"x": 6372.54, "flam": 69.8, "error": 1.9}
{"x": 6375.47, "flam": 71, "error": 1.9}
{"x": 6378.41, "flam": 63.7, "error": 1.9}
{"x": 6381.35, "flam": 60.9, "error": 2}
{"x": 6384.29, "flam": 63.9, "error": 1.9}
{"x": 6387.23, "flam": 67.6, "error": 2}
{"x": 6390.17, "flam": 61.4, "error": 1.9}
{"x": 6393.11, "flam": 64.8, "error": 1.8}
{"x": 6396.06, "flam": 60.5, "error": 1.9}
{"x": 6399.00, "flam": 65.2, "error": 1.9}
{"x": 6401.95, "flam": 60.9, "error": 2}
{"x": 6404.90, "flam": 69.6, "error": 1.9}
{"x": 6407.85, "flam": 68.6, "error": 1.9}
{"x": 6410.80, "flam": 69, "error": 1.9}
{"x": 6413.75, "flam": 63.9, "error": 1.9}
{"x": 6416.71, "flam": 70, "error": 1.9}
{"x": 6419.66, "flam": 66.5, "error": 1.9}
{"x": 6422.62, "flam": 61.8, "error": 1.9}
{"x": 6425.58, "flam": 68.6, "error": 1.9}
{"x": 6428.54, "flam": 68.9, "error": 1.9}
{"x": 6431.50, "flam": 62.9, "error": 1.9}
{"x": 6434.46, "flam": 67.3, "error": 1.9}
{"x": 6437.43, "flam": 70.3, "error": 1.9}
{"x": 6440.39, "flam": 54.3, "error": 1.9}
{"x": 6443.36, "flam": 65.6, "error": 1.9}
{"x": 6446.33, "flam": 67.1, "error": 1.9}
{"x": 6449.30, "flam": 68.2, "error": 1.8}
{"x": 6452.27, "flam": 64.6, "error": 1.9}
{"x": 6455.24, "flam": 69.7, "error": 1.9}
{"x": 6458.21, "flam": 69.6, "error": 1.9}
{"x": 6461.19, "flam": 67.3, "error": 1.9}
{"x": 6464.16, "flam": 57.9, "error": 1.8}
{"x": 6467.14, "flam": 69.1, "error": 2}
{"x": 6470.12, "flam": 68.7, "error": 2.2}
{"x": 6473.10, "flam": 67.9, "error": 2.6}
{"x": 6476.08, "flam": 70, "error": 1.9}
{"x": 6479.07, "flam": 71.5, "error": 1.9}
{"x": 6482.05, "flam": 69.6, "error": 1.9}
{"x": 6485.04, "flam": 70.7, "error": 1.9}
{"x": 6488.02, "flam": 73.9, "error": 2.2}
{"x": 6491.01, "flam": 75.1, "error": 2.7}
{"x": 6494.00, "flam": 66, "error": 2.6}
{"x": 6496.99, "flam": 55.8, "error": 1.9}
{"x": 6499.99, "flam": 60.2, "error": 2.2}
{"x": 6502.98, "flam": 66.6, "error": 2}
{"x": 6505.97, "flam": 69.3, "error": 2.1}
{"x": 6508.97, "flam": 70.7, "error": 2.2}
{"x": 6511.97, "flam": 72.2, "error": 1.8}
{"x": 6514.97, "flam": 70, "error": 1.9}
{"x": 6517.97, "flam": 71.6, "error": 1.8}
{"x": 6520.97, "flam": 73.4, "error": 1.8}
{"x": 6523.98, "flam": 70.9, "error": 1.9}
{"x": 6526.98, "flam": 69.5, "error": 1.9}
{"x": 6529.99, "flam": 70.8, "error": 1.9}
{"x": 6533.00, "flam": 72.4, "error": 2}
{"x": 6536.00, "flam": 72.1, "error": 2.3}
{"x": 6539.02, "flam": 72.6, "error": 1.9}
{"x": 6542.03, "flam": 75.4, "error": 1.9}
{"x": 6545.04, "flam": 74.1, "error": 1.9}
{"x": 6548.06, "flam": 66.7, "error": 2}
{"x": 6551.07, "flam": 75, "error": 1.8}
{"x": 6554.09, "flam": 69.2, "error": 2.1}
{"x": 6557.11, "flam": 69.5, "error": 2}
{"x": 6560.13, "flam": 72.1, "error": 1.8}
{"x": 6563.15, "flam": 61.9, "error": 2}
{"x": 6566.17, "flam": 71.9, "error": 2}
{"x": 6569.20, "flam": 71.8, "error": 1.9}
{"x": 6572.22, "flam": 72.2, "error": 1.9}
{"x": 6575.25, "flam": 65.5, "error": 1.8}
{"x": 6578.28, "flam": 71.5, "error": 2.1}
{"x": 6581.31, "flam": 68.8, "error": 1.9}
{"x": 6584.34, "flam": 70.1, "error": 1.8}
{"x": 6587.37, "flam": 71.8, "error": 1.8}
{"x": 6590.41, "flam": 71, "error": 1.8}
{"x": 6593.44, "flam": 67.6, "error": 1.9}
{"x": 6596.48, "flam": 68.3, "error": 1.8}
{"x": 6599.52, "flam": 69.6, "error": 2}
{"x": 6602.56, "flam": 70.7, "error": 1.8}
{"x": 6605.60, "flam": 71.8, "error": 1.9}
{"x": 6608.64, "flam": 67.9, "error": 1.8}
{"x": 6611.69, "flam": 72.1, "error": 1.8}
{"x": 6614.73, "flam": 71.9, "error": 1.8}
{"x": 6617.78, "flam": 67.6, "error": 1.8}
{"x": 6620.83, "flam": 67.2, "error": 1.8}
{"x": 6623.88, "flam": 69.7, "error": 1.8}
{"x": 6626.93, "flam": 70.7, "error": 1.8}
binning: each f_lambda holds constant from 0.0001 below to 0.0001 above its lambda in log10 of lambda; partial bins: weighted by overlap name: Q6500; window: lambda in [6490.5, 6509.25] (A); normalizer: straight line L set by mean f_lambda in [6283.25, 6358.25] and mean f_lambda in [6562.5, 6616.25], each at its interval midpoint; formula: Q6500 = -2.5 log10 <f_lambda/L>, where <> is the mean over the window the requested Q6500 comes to 0.04 mag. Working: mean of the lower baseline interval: 64.8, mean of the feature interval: 65.5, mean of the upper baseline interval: 69.9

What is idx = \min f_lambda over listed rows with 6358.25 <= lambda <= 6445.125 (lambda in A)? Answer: 54.3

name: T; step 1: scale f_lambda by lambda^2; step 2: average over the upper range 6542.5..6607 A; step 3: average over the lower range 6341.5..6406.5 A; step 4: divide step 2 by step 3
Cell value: 1.14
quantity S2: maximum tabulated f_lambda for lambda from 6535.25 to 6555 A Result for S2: 75.4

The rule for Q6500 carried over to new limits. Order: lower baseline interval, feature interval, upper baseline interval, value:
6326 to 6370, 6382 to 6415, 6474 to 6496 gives 0.038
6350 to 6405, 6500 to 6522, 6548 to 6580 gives -0.020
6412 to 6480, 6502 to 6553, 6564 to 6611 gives -0.045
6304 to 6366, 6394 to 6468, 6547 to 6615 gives 0.018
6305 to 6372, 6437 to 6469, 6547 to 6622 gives 0.027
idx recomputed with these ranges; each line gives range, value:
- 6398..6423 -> 60.9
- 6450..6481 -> 57.9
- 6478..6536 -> 55.8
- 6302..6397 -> 59.5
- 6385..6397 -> 60.5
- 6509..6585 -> 61.9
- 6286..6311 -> 62.5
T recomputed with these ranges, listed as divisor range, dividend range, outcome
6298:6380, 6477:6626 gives 1.14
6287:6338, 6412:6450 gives 1.06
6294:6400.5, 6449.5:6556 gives 1.12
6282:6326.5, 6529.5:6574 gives 1.20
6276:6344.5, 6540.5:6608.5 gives 1.18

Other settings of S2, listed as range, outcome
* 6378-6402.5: 67.6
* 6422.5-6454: 70.3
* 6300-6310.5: 65.9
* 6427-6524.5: 75.1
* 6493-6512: 72.2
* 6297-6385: 71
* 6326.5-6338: 65.3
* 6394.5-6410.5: 69.6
